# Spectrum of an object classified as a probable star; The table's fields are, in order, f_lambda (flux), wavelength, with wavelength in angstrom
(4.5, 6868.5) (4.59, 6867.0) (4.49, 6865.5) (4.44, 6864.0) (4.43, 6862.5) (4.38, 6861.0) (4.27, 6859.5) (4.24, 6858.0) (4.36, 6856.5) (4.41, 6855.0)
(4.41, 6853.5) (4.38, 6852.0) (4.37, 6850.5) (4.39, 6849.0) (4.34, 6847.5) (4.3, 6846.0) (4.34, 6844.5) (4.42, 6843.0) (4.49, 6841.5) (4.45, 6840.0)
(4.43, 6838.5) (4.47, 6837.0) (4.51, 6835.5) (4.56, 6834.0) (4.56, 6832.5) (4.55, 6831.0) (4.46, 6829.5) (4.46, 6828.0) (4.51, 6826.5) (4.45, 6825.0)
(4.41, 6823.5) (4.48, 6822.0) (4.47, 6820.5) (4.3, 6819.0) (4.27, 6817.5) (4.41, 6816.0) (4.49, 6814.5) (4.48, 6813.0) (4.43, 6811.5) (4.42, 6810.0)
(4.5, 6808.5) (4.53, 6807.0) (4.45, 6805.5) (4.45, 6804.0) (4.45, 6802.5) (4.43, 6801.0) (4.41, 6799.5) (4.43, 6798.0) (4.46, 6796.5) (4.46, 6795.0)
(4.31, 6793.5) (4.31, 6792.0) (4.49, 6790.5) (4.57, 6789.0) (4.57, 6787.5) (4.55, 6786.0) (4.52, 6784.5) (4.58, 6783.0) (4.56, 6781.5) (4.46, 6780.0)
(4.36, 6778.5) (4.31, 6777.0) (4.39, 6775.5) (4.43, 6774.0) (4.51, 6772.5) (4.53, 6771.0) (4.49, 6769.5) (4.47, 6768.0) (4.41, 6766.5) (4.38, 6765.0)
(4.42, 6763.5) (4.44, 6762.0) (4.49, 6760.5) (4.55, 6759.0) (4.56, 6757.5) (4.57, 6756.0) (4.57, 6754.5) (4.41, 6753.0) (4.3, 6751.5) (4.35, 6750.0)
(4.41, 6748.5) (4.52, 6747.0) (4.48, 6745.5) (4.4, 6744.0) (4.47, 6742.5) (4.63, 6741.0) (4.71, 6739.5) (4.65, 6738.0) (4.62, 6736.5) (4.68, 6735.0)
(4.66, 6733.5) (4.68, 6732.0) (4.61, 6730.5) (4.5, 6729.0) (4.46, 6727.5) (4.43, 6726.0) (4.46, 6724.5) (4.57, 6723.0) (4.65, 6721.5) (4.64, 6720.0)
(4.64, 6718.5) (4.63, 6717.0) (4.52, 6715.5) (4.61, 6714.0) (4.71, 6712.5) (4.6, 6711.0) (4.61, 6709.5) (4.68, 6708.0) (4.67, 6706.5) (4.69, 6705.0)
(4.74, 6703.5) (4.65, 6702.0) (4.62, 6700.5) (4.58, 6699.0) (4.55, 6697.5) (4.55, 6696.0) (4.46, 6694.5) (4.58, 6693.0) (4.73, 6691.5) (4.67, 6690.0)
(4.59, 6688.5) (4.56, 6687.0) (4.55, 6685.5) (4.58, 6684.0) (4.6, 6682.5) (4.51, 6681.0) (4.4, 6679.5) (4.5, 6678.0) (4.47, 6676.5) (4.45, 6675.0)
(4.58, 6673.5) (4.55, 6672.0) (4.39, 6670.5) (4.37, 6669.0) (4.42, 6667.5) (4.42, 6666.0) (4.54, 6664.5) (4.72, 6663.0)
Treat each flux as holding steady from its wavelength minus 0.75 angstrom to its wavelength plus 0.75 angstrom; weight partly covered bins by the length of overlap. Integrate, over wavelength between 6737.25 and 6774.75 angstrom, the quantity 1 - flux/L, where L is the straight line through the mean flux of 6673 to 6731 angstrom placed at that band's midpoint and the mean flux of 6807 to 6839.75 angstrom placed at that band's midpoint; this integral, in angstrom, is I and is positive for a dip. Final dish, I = 0.3 angstrom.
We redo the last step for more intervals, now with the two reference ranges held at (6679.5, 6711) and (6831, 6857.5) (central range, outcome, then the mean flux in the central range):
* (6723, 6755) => 0.2 angstrom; 4.52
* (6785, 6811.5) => 0.1 angstrom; 4.46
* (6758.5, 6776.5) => 0.2 angstrom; 4.46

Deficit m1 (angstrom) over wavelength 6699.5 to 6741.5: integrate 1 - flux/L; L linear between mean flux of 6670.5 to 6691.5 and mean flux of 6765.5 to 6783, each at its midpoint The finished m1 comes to -1.1 angstrom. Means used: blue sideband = 4.54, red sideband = 4.45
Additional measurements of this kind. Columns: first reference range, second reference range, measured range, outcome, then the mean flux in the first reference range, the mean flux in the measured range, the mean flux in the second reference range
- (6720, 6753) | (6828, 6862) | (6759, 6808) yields 0.3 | 4.53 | 4.46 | 4.41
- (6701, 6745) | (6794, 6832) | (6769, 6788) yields 0.1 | 4.61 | 4.48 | 4.45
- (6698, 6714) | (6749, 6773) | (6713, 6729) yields 0.1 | 4.65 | 4.56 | 4.46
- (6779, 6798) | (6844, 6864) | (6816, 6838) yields -0.2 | 4.48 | 4.46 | 4.36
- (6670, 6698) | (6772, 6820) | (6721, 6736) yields -0.2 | 4.54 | 4.57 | 4.45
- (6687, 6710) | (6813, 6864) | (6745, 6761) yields 0.2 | 4.62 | 4.47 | 4.42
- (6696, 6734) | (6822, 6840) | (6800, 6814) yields 0.2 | 4.6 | 4.46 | 4.49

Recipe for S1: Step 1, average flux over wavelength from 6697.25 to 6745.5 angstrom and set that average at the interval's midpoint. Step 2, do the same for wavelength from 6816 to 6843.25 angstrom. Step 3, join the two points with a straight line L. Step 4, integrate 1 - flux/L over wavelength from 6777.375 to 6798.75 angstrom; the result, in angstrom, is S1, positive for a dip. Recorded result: 0.2 angstrom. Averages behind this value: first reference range 4.6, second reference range 4.46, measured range 4.47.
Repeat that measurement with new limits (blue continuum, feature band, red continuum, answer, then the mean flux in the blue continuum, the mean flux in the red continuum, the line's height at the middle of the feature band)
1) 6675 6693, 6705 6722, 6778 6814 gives -0.4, 4.56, 4.47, 4.53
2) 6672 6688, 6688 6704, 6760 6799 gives -0.3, 4.52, 4.46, 4.51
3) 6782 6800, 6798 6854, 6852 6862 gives -0.4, 4.47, 4.35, 4.41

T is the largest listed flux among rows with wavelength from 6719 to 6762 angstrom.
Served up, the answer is 4.71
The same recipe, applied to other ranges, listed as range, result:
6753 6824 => 4.58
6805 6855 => 4.56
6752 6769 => 4.57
